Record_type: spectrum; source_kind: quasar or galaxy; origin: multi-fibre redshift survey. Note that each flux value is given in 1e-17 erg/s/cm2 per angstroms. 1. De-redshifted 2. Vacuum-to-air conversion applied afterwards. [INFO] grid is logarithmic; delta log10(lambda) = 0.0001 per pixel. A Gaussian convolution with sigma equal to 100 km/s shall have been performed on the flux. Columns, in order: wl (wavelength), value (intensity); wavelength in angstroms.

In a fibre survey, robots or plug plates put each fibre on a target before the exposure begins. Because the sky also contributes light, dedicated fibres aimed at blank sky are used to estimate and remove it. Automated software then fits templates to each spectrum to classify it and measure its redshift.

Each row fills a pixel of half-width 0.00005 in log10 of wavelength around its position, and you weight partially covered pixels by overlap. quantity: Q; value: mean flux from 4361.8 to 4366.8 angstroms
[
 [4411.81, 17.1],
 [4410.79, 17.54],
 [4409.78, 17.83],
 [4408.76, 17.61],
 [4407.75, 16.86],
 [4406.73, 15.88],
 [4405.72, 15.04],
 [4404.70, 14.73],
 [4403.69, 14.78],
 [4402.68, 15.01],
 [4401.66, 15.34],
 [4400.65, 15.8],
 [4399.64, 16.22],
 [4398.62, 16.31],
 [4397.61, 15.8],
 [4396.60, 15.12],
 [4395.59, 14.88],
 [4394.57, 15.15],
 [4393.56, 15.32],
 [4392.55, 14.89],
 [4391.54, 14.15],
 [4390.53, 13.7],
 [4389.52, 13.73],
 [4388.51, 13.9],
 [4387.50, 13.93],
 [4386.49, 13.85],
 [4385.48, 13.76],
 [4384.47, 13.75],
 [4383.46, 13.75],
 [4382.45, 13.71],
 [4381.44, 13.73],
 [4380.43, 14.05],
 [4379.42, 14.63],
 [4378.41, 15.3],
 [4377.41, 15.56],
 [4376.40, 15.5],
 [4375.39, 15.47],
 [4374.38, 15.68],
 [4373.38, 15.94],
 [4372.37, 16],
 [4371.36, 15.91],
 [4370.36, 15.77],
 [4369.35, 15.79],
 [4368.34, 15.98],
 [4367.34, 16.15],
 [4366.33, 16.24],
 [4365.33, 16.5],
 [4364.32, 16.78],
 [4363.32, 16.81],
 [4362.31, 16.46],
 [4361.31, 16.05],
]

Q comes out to 16.6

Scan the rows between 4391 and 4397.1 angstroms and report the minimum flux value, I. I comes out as 14.15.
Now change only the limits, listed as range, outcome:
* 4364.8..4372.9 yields 15.77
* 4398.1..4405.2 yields 14.73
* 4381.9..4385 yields 13.71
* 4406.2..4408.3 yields 15.88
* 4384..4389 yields 13.75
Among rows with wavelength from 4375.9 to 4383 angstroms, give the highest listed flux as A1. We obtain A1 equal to 15.56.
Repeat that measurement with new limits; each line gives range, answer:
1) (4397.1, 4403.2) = 16.31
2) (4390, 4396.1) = 15.32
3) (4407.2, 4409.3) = 17.61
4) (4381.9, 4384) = 13.75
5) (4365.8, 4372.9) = 16.24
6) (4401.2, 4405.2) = 15.34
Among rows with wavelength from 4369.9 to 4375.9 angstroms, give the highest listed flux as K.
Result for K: 16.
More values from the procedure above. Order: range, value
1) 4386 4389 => 13.93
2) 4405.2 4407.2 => 15.88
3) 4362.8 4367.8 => 16.81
